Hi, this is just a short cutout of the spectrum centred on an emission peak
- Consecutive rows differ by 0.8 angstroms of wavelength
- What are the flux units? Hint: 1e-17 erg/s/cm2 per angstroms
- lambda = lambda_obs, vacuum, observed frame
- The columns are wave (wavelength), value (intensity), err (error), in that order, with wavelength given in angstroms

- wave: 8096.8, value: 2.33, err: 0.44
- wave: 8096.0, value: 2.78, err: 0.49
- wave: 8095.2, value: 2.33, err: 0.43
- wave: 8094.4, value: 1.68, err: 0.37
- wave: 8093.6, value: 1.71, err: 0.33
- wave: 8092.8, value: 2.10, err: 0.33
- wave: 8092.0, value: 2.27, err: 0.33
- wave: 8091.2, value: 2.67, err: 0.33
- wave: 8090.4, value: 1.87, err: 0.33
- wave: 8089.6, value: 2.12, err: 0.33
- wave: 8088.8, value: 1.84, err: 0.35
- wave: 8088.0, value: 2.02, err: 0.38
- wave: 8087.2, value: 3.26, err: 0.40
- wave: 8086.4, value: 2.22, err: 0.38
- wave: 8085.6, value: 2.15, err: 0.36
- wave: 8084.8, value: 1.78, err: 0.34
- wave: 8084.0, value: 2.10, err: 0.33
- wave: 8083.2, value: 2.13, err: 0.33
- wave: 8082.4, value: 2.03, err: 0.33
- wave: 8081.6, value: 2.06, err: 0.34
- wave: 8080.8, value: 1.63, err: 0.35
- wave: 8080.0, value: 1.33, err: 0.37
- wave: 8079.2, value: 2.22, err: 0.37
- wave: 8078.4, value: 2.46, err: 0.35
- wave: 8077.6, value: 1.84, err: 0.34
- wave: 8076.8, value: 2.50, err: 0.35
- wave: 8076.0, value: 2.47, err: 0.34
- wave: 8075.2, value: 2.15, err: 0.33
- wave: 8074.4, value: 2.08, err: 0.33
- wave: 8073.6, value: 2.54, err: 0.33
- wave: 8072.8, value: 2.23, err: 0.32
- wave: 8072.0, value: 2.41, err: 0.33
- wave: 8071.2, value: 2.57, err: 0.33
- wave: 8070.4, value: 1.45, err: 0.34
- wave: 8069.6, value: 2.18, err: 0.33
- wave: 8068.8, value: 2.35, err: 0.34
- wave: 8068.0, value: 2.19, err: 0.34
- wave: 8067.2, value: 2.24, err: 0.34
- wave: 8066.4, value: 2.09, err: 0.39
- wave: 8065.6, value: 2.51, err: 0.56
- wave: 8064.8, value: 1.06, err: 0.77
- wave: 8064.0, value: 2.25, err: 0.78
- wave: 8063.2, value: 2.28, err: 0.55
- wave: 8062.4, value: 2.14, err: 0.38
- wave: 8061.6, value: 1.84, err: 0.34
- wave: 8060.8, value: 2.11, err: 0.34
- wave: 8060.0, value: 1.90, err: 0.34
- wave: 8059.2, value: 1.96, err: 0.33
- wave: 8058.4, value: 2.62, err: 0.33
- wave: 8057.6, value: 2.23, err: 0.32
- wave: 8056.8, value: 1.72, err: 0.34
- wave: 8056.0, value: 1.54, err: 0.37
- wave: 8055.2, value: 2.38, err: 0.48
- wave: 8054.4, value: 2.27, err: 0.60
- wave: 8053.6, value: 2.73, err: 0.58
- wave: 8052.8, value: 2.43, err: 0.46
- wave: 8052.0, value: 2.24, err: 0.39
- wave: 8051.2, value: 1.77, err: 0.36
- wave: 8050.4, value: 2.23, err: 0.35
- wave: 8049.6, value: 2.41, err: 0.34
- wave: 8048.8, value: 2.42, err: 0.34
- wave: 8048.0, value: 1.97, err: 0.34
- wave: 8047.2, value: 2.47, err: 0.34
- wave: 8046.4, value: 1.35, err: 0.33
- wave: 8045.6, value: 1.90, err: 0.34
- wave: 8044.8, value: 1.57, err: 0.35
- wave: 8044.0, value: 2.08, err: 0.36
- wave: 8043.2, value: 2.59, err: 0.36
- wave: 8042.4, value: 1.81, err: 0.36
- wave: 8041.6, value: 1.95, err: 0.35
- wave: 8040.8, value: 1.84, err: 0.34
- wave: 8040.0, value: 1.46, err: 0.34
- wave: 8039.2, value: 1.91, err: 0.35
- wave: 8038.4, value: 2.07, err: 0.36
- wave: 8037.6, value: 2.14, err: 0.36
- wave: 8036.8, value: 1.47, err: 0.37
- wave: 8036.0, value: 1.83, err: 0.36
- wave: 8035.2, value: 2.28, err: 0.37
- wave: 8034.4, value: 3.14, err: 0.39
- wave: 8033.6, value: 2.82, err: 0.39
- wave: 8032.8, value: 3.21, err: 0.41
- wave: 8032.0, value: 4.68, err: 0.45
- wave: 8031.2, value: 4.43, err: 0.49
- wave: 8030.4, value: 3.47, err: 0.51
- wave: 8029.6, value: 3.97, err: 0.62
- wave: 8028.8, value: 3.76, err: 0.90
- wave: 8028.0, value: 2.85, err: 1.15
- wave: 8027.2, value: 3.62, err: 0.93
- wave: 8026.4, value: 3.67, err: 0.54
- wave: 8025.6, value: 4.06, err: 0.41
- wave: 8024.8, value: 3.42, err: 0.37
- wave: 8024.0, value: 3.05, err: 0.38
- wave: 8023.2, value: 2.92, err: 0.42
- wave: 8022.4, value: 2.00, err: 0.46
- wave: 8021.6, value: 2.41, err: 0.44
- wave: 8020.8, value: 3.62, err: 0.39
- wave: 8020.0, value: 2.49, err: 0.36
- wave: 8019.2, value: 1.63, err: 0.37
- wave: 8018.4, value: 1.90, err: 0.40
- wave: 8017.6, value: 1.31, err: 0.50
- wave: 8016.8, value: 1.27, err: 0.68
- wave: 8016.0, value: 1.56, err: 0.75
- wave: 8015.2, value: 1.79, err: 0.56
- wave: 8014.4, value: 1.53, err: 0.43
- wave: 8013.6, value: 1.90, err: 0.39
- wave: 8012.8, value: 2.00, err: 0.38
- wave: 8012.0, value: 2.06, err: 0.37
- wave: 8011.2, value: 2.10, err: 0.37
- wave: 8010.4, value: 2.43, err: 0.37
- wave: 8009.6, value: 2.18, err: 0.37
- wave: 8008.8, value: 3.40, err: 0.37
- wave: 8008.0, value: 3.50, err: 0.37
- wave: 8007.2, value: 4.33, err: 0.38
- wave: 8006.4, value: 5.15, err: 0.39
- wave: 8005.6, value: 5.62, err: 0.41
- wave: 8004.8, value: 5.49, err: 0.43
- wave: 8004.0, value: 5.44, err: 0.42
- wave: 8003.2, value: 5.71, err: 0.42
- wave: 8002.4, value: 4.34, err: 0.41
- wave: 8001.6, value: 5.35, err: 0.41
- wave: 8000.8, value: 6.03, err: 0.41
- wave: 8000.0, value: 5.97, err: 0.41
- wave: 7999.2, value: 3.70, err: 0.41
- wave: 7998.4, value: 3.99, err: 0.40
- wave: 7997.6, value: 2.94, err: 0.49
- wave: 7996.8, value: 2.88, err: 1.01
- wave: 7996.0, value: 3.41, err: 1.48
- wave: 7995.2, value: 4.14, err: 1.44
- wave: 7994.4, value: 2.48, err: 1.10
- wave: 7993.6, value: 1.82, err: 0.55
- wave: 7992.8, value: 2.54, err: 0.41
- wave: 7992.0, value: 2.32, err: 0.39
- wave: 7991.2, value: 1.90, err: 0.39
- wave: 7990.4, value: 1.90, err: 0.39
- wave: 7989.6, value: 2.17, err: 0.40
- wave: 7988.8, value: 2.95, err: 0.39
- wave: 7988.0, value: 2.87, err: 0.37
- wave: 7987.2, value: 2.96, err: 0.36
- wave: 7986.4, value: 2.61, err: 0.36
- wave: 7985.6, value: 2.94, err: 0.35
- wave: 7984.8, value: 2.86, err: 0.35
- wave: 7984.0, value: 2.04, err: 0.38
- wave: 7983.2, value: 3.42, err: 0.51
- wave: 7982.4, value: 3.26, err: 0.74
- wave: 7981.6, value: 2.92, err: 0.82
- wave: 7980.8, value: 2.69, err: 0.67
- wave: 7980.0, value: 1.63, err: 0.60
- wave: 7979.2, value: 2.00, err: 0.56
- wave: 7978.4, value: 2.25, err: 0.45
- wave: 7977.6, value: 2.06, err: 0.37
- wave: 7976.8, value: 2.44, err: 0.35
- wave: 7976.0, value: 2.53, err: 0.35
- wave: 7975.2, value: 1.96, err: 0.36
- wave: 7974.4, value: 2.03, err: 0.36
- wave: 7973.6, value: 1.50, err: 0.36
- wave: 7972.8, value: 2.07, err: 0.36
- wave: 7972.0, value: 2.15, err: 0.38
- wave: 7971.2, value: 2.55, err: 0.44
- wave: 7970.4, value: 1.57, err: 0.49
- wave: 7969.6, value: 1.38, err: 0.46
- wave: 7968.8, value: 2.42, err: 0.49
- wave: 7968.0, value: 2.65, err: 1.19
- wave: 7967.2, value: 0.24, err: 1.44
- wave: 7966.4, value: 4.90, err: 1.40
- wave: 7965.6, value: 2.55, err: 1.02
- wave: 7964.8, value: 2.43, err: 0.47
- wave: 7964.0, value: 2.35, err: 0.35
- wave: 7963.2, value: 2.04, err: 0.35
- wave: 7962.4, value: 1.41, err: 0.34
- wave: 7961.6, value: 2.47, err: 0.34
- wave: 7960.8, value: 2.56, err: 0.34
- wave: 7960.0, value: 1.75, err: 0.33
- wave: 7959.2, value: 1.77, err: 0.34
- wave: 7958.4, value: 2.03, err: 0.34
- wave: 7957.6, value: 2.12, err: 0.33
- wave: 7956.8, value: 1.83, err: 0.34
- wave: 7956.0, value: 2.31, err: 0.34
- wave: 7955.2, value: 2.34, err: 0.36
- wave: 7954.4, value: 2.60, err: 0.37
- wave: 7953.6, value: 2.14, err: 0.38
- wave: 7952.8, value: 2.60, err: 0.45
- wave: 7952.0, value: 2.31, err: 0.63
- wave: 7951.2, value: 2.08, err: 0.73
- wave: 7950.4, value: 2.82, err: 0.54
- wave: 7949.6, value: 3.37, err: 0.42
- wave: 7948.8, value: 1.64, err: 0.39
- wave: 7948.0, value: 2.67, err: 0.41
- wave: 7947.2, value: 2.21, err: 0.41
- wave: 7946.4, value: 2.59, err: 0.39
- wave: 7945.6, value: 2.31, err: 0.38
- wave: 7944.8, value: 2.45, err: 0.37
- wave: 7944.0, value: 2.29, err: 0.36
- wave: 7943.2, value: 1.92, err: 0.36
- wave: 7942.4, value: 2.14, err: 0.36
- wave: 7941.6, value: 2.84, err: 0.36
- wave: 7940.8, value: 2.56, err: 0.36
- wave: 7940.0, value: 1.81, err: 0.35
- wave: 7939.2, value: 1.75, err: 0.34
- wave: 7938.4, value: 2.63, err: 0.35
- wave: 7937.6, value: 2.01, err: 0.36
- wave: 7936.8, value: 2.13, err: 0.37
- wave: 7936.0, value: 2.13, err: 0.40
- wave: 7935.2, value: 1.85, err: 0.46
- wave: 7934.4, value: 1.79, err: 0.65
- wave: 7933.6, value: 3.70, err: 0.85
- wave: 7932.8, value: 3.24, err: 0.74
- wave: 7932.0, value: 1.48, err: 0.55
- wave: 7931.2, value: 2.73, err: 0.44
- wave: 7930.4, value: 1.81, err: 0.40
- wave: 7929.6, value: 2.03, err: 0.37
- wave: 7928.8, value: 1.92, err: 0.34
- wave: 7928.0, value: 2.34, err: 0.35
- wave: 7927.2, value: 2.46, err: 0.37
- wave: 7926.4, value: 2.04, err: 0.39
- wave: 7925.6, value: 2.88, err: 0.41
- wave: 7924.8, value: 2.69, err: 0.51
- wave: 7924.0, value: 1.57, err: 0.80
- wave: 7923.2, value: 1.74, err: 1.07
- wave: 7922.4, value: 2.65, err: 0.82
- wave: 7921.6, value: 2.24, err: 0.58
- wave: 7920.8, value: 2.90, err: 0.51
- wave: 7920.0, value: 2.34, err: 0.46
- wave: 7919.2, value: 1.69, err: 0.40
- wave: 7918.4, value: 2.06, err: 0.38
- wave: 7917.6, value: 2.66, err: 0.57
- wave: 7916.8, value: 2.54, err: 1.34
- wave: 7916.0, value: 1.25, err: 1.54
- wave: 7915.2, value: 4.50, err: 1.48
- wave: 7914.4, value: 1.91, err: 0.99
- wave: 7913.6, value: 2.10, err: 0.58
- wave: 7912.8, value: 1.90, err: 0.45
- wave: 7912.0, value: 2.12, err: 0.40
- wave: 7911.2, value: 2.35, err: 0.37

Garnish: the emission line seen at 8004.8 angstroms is H-alpha 6563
